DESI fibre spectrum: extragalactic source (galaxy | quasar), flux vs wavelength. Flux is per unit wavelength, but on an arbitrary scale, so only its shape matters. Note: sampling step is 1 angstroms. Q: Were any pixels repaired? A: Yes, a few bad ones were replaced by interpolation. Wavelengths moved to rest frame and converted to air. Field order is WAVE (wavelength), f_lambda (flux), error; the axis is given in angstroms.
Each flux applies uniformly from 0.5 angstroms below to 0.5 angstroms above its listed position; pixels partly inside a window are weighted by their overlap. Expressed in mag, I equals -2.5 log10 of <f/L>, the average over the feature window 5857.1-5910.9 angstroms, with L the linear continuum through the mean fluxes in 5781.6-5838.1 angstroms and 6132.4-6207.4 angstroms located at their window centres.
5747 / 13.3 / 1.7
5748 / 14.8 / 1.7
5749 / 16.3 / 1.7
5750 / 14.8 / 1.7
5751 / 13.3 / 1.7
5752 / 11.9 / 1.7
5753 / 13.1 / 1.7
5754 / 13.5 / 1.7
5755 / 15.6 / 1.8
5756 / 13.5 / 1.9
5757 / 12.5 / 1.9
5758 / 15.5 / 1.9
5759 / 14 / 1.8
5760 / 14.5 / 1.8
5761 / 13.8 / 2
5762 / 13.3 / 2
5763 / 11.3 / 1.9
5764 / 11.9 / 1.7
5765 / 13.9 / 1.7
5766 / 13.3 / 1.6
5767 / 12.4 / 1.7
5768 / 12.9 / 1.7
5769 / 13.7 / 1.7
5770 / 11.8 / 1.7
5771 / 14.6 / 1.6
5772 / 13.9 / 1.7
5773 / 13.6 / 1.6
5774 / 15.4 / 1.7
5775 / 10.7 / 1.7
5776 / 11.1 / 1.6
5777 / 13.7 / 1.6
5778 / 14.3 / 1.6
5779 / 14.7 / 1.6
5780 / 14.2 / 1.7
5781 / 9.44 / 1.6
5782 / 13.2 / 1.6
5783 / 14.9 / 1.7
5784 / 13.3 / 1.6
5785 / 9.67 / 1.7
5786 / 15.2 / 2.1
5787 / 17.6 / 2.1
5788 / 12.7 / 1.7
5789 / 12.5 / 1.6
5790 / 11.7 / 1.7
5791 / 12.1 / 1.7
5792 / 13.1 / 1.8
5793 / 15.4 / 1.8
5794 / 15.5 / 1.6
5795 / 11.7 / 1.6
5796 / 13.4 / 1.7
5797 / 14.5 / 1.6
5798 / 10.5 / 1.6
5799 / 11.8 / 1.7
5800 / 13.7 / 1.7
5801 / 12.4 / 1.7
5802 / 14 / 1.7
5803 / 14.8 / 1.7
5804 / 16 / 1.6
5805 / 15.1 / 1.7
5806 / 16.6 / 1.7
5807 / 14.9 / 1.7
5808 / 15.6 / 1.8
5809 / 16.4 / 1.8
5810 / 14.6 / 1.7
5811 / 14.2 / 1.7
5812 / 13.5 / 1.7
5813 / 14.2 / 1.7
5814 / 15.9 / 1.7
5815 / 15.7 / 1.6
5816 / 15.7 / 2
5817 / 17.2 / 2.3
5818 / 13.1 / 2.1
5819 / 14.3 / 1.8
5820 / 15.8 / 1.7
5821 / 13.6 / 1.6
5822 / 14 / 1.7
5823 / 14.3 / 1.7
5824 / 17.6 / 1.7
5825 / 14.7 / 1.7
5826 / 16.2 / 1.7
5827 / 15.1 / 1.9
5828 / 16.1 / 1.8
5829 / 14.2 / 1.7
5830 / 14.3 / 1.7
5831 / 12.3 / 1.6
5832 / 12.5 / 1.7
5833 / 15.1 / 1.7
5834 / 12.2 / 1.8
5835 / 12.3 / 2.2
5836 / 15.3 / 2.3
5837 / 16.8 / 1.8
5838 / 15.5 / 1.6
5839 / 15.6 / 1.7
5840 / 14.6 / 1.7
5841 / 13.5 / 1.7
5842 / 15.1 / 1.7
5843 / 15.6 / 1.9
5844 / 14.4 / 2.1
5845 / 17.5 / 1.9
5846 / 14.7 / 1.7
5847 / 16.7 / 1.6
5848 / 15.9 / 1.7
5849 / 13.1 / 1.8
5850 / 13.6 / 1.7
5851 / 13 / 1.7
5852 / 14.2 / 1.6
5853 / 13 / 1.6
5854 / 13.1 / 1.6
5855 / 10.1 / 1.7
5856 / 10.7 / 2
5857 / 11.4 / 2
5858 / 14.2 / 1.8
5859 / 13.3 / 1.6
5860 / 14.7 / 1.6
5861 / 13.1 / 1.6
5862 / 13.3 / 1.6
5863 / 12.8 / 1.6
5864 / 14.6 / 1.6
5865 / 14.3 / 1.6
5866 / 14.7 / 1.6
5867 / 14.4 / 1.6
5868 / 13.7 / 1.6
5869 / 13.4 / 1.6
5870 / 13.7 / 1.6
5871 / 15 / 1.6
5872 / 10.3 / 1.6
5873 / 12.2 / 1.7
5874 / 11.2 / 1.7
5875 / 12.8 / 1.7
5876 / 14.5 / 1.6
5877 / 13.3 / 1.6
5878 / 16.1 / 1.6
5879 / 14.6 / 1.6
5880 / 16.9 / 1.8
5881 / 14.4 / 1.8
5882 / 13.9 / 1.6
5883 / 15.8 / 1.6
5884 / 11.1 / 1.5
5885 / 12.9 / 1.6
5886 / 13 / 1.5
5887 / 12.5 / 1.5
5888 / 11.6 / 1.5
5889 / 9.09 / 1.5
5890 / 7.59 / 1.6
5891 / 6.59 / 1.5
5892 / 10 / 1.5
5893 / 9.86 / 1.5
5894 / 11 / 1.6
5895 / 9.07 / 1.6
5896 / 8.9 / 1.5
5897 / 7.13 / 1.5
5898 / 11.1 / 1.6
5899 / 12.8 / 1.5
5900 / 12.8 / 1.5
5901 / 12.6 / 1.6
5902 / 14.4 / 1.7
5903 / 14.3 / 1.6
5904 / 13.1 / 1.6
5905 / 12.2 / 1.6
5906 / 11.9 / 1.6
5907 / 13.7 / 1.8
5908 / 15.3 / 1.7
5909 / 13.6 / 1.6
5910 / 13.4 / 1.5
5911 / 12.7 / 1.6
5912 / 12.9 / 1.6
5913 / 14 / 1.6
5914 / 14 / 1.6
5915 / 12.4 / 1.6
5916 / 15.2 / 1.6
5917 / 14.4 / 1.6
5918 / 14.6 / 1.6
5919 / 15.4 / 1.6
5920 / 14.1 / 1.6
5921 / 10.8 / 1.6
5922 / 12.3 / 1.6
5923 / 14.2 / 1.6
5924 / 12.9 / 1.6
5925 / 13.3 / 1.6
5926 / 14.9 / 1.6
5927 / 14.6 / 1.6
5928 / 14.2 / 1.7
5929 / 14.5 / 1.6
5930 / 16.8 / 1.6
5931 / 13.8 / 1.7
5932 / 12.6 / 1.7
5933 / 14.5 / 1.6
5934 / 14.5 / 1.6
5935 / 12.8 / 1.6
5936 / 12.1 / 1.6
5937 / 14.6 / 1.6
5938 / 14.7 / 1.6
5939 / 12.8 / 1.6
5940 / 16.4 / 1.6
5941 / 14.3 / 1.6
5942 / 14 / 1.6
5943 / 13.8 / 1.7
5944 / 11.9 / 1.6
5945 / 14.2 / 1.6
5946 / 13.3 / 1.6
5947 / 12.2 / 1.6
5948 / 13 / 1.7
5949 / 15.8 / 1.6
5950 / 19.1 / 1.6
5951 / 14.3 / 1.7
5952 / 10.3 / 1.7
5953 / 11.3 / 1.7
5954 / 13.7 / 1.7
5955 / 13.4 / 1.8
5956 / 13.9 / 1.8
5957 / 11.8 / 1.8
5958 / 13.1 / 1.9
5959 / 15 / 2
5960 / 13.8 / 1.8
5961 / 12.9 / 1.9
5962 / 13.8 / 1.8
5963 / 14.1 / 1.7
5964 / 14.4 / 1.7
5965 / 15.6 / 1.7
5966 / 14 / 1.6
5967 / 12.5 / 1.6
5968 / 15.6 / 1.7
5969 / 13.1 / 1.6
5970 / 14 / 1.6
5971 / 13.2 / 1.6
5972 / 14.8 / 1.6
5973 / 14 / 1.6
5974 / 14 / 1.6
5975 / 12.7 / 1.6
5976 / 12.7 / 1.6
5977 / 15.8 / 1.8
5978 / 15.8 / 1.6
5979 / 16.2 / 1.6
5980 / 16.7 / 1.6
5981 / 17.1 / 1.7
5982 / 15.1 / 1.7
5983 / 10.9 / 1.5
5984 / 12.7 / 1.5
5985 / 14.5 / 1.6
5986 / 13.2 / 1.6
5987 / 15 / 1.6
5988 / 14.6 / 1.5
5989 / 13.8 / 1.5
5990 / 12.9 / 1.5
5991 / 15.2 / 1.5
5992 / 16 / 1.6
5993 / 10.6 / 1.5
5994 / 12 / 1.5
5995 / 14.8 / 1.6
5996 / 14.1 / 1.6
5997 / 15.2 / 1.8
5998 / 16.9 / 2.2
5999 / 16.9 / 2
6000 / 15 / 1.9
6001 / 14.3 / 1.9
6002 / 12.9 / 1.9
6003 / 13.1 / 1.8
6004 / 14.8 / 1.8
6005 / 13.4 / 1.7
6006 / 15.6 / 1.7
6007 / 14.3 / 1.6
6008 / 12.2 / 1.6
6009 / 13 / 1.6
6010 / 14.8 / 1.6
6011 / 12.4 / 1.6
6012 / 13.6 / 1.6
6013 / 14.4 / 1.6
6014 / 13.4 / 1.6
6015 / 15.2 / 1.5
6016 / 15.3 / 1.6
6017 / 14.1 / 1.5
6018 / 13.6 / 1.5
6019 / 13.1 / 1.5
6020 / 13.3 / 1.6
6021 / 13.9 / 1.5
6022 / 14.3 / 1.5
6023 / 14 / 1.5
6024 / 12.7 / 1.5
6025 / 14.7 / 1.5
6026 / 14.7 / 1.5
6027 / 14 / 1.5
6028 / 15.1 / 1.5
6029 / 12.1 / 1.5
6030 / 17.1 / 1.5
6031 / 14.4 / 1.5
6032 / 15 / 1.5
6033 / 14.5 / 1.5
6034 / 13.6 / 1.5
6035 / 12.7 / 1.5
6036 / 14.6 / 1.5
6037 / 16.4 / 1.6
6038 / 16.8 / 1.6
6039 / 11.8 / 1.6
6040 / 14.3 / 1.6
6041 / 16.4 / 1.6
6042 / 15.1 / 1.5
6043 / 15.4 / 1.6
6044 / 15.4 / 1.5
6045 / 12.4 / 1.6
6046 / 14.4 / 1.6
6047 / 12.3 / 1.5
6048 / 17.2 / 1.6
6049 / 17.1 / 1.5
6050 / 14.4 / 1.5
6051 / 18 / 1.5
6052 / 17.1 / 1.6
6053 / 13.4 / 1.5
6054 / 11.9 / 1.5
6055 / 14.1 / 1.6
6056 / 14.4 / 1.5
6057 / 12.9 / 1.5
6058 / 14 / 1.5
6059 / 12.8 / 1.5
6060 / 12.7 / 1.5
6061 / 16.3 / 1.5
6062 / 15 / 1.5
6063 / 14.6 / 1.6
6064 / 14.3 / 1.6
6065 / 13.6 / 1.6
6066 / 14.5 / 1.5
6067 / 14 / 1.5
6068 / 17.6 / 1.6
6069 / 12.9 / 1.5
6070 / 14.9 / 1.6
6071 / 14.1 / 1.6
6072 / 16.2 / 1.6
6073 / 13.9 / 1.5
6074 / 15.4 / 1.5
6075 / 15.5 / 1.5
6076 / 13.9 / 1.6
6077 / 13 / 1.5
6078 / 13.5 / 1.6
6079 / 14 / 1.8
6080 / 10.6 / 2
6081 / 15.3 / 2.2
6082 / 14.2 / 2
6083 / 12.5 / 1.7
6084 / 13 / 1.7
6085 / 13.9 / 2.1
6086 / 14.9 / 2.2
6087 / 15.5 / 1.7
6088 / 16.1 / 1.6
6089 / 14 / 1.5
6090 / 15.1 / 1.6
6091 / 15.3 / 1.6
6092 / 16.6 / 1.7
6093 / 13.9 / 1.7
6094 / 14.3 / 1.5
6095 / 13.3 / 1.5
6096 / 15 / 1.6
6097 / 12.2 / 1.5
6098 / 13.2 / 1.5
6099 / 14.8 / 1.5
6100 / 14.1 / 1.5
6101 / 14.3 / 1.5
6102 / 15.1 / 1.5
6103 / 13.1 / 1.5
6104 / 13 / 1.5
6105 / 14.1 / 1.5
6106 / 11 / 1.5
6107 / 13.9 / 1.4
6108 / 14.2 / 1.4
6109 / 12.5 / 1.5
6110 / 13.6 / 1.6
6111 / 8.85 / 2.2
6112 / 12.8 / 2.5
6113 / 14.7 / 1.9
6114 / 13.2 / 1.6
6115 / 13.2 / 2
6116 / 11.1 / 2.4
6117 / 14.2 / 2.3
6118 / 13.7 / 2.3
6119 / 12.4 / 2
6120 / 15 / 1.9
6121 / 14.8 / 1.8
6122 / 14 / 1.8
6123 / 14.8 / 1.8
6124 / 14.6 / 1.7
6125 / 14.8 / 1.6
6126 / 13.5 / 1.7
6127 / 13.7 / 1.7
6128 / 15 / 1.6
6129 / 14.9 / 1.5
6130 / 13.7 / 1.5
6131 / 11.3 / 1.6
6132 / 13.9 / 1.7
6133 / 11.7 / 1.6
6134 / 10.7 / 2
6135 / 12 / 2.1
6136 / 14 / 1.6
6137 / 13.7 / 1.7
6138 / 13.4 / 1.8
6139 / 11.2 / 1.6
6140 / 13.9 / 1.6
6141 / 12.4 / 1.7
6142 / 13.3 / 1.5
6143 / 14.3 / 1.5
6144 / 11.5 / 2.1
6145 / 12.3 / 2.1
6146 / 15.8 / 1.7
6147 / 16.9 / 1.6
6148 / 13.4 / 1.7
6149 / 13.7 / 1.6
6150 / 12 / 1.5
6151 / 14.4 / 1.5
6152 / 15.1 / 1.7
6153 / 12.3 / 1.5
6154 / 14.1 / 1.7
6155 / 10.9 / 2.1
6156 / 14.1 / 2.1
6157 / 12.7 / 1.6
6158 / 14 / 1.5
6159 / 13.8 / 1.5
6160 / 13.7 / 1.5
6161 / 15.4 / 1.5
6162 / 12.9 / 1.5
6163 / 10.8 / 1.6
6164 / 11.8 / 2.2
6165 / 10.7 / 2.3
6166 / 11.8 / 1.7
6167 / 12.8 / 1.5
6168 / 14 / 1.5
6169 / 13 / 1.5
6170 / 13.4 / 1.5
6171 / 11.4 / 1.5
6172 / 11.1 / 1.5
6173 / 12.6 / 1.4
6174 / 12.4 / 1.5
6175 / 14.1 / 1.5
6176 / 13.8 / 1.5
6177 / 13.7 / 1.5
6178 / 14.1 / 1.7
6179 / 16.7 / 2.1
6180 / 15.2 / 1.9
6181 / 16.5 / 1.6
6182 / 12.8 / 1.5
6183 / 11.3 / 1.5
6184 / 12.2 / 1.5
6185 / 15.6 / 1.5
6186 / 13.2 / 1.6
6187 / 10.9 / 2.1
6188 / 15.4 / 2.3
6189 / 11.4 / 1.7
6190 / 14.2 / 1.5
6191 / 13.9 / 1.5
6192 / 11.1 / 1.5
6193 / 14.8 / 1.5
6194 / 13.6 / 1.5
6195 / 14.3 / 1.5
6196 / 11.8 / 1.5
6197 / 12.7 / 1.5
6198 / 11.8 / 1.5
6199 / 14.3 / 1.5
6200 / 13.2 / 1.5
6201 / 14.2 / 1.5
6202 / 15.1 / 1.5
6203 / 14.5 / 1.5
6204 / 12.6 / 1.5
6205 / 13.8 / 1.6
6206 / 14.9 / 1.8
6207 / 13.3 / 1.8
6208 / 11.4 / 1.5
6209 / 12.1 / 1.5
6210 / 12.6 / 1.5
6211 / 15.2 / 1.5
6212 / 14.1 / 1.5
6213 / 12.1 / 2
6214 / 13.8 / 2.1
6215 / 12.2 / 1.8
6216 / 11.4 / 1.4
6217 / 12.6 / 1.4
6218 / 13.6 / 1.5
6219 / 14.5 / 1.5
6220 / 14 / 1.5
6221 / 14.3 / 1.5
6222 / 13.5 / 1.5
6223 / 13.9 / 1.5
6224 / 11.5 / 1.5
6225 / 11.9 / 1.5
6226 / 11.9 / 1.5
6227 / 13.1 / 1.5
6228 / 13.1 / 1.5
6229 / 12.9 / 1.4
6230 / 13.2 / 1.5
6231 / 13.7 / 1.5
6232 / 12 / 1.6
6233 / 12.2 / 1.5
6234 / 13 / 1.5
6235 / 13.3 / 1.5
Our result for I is 0.11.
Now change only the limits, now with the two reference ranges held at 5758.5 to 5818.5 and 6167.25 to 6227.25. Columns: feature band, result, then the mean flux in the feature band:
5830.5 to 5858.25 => -0.024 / 14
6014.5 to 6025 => -0.038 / 14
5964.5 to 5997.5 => -0.051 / 14.2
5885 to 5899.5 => 0.324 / 10.1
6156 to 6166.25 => 0.041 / 12.8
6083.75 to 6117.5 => -0.029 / 13.8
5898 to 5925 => 0.016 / 13.4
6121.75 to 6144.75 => 0.006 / 13.3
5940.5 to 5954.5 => -0.006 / 13.7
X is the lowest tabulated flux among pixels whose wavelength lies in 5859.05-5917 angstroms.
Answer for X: 6.59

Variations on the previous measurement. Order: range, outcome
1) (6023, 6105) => 10.6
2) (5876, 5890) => 7.59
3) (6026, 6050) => 11.8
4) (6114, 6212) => 10.7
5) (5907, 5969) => 10.3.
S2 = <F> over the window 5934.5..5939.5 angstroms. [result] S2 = 13.4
